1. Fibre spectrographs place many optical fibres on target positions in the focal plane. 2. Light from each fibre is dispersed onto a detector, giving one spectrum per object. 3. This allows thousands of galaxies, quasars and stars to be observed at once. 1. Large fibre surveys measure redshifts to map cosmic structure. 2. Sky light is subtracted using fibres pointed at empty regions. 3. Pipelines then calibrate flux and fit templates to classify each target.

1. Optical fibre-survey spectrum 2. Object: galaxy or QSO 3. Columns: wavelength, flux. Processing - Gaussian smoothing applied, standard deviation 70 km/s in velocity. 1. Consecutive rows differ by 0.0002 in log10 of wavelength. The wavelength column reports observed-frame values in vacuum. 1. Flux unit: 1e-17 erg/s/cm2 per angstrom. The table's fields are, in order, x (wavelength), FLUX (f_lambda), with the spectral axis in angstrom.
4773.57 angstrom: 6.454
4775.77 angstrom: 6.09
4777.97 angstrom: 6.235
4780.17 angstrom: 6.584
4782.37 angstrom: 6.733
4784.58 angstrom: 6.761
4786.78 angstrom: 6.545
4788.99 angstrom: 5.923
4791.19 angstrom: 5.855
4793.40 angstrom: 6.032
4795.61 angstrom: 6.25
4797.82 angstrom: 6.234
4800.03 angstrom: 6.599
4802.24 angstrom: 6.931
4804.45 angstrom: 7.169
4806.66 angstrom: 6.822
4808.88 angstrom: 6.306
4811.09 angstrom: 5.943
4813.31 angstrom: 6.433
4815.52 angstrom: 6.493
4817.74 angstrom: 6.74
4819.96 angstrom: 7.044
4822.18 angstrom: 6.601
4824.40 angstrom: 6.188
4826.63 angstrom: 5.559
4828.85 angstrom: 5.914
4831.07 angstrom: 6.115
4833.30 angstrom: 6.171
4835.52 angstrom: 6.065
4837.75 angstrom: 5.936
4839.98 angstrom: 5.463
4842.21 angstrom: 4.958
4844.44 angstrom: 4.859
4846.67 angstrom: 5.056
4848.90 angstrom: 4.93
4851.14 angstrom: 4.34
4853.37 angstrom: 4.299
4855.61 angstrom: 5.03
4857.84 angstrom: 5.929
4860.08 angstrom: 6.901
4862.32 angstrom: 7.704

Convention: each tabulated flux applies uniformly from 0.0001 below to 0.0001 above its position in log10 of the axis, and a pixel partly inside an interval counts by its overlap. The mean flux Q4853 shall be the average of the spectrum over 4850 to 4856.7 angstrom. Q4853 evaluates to 4.55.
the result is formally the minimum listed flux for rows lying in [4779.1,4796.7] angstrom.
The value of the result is 5.855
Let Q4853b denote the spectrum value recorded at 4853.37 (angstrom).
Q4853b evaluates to 4.299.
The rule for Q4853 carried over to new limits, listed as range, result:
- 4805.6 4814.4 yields 6.37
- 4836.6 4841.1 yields 5.7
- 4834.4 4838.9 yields 6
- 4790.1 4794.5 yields 5.94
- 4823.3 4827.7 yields 5.87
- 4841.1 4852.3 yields 4.83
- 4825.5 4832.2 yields 5.86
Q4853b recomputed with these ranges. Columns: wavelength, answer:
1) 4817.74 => 6.74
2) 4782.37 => 6.733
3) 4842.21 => 4.958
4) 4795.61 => 6.25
